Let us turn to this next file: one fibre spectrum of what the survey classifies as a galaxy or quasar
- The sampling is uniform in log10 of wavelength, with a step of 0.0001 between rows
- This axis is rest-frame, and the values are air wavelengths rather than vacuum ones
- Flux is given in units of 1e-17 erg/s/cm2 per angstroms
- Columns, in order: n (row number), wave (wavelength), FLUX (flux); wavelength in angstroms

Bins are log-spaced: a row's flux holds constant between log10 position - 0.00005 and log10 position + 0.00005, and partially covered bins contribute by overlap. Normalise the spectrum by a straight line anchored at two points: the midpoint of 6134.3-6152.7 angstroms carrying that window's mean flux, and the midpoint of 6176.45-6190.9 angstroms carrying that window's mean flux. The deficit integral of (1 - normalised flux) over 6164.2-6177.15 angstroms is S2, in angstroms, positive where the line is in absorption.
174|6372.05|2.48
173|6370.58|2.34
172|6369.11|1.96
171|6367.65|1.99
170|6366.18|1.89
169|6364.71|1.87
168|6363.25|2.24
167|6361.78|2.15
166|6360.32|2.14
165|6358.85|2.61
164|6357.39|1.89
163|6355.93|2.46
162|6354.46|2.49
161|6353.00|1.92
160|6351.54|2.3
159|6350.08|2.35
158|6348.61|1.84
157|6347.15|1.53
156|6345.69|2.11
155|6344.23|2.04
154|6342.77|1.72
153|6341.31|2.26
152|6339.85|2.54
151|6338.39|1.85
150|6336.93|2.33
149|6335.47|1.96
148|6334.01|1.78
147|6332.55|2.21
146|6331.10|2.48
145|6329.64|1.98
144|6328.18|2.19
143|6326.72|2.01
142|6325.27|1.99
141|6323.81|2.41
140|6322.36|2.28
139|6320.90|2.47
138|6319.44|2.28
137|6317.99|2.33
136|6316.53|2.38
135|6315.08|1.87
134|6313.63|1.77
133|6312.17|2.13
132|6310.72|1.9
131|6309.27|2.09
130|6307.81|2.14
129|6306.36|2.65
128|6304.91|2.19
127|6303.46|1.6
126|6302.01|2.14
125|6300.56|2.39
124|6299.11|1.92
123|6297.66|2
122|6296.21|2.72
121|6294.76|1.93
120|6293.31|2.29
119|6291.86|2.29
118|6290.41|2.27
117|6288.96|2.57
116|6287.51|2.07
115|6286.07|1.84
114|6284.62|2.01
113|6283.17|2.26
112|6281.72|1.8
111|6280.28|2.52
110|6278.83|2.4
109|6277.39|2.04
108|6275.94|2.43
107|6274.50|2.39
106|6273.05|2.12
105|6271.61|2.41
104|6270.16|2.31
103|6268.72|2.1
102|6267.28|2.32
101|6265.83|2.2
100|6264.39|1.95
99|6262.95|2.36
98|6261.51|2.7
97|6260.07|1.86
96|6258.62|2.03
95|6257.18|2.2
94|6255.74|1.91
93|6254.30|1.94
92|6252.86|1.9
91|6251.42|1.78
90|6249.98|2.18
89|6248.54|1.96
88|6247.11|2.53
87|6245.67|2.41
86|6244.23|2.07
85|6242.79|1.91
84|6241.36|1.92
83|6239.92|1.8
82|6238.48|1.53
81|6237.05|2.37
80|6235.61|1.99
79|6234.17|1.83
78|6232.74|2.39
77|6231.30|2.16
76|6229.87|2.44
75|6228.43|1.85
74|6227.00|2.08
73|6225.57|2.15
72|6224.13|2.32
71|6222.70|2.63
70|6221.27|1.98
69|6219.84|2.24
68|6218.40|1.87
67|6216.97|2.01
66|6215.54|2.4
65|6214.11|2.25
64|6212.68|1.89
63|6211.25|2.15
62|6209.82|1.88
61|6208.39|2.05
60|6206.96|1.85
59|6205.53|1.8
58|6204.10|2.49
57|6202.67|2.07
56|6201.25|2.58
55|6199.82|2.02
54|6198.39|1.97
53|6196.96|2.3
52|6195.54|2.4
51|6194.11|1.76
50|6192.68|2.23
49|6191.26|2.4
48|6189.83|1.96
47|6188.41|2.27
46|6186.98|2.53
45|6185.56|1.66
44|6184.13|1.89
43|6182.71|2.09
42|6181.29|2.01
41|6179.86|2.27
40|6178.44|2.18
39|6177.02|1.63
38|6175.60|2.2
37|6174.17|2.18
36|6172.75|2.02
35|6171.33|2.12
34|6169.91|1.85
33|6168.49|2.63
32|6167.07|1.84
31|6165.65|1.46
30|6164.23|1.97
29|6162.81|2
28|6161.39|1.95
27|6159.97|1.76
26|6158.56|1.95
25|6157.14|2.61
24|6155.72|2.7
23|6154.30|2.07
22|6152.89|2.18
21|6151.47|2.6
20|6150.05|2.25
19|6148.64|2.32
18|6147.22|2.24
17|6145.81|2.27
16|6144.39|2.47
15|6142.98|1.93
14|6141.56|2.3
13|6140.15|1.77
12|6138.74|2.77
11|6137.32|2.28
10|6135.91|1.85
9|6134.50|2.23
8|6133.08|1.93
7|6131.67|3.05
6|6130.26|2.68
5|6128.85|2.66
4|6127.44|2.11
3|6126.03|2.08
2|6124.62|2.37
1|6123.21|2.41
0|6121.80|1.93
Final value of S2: 0.7 angstroms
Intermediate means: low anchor 2.25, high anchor 2.06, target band 2.01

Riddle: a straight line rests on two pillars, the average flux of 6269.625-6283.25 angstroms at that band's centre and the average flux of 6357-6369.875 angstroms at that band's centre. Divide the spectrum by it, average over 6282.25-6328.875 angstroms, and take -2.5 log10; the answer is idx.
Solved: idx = 0.02 mag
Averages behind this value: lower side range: 2.27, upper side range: 2.09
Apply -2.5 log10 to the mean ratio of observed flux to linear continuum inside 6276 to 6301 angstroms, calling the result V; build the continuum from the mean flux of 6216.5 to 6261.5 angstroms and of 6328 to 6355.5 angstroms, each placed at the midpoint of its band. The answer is -0.05 mag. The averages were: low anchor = 2.08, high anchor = 2.1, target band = 2.2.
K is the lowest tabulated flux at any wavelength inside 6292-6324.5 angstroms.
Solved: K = 1.6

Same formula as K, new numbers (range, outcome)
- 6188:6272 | 1.53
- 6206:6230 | 1.85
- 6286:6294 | 1.84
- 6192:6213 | 1.76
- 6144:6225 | 1.46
